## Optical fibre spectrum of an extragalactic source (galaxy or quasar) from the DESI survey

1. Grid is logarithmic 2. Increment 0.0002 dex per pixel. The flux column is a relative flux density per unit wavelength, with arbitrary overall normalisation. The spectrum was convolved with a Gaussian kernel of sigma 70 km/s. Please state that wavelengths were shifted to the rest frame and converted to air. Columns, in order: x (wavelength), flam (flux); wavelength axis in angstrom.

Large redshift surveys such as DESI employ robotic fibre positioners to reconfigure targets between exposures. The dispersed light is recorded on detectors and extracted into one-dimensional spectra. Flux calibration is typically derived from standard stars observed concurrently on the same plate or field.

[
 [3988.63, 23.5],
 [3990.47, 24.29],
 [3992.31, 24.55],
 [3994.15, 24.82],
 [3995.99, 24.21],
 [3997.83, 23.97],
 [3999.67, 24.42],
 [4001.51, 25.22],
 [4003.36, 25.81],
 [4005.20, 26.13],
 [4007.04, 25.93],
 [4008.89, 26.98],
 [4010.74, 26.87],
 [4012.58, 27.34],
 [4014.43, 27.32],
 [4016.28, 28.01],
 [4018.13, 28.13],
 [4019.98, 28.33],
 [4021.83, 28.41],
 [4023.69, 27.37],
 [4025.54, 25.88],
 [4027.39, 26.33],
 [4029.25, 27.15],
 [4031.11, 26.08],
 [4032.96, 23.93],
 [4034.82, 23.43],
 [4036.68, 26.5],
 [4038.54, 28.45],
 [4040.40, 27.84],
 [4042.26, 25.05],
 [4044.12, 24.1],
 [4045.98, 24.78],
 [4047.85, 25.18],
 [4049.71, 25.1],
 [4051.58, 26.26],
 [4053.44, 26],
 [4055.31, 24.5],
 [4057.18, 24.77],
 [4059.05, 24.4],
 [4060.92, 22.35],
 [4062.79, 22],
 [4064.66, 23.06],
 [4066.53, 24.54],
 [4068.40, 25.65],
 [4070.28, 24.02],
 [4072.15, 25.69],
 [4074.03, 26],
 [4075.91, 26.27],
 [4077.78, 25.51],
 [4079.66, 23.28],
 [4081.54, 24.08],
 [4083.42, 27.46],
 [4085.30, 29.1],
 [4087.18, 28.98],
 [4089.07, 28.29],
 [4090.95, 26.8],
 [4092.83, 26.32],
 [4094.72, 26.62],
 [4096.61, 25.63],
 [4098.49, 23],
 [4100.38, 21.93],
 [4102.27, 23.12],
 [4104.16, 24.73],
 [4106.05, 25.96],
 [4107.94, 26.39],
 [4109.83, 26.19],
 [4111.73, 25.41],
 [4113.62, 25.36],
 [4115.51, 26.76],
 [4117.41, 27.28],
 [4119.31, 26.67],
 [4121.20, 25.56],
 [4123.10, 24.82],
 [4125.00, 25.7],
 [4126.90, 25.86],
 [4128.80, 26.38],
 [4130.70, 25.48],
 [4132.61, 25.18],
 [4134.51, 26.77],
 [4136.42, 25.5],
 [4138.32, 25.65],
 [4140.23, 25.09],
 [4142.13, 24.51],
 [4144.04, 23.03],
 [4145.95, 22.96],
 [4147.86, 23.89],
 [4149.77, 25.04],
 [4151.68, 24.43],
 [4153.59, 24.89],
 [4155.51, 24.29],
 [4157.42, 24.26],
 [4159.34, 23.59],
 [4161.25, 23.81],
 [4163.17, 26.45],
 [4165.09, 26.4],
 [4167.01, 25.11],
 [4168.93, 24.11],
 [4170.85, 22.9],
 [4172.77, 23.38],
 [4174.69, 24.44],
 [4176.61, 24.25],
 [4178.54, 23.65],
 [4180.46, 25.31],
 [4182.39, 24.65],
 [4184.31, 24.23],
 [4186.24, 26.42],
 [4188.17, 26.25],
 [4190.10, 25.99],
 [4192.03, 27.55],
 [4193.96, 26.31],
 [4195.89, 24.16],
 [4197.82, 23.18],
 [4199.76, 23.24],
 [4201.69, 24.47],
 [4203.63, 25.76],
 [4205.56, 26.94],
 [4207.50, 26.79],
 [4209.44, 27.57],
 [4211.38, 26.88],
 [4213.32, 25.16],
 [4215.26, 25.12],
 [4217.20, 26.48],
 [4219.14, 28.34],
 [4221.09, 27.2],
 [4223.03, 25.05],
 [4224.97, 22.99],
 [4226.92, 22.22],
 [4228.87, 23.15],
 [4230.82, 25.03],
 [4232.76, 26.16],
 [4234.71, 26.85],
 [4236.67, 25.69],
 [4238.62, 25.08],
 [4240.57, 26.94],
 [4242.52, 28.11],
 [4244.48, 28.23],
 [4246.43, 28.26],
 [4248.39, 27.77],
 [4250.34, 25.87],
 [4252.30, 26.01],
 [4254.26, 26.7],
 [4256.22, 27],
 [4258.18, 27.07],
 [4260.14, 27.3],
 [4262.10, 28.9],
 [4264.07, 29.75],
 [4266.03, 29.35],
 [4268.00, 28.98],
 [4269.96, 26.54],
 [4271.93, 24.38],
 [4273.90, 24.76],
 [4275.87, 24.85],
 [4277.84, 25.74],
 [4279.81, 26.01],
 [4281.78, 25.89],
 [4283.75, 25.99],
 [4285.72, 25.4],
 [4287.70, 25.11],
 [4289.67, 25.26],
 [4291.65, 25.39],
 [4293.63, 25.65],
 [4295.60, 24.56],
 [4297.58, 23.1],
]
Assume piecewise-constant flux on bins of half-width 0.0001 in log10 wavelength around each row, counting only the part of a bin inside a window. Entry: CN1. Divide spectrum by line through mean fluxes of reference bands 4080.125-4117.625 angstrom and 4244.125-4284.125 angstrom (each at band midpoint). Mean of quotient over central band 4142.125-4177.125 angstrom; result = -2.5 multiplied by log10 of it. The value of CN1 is 0.09 mag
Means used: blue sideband 25.9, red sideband 26.9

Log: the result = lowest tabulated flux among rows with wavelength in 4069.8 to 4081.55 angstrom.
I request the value 23.28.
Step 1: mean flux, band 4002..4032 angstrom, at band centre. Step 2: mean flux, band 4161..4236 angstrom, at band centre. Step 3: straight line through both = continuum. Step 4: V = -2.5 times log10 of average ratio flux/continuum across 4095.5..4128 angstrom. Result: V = 0.03 mag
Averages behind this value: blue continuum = 27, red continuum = 25.2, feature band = 25.3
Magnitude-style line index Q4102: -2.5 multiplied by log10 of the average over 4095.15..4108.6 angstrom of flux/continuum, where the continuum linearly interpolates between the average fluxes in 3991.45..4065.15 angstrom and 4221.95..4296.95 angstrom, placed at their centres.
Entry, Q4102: 0.060 mag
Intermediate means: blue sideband 25.7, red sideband 26.1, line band 24.4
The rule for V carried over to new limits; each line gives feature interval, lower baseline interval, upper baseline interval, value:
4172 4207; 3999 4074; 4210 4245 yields 0.032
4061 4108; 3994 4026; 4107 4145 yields 0.027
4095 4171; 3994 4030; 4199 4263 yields 0.054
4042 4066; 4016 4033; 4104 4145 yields 0.096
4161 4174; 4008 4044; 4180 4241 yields 0.051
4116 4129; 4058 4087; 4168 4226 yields -0.039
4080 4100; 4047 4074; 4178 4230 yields -0.070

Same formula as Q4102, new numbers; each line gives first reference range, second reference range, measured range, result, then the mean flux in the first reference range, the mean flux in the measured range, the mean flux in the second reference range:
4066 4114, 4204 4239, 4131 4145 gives 0.02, 25.6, 25.1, 25.7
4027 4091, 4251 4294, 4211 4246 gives 0.02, 25.5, 25.8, 26.5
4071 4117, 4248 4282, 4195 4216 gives 0.05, 25.8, 25.4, 26.8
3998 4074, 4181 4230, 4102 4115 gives 0.00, 25.7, 25.5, 25.4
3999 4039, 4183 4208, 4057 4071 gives 0.11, 26.5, 23.8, 25.5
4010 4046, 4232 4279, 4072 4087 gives 0.02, 26.6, 26.1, 26.9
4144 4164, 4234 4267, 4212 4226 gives 0.02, 24.3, 25.8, 27.3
